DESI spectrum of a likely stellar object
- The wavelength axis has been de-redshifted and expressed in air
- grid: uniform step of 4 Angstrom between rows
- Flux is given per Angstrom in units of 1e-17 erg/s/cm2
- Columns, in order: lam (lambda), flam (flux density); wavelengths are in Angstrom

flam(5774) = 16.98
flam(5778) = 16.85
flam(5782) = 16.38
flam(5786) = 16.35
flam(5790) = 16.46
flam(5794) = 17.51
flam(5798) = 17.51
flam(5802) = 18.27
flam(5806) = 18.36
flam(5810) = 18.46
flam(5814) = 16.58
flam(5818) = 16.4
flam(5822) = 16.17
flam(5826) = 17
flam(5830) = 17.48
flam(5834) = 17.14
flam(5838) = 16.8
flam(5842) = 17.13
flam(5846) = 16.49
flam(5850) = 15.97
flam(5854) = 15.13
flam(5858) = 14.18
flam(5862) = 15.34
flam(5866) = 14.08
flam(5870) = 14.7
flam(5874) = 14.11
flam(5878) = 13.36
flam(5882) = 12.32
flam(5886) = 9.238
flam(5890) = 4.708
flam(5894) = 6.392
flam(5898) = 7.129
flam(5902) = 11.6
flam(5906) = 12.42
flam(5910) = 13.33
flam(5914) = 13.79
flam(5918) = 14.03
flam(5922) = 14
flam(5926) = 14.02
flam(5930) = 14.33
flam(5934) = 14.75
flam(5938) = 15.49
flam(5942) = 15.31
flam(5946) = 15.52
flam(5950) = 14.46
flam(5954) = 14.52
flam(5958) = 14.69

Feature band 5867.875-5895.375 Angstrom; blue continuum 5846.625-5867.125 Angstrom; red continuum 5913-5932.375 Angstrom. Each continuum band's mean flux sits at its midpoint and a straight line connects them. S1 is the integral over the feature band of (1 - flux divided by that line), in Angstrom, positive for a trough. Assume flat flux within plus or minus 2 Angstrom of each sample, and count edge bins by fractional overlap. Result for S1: 7.3 Angstrom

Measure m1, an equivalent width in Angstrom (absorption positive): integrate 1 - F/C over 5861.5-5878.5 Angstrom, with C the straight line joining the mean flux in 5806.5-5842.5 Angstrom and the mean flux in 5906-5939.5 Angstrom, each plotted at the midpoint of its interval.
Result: 1.5 Angstrom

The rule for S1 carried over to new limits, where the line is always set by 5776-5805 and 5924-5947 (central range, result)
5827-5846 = -0.8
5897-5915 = 4.1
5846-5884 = 3.6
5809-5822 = -0.1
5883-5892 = 4.6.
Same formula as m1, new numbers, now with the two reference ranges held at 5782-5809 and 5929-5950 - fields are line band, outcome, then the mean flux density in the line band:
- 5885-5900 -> 8.64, 6.71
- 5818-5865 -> 1.19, 16.2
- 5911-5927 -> 1.53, 13.9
